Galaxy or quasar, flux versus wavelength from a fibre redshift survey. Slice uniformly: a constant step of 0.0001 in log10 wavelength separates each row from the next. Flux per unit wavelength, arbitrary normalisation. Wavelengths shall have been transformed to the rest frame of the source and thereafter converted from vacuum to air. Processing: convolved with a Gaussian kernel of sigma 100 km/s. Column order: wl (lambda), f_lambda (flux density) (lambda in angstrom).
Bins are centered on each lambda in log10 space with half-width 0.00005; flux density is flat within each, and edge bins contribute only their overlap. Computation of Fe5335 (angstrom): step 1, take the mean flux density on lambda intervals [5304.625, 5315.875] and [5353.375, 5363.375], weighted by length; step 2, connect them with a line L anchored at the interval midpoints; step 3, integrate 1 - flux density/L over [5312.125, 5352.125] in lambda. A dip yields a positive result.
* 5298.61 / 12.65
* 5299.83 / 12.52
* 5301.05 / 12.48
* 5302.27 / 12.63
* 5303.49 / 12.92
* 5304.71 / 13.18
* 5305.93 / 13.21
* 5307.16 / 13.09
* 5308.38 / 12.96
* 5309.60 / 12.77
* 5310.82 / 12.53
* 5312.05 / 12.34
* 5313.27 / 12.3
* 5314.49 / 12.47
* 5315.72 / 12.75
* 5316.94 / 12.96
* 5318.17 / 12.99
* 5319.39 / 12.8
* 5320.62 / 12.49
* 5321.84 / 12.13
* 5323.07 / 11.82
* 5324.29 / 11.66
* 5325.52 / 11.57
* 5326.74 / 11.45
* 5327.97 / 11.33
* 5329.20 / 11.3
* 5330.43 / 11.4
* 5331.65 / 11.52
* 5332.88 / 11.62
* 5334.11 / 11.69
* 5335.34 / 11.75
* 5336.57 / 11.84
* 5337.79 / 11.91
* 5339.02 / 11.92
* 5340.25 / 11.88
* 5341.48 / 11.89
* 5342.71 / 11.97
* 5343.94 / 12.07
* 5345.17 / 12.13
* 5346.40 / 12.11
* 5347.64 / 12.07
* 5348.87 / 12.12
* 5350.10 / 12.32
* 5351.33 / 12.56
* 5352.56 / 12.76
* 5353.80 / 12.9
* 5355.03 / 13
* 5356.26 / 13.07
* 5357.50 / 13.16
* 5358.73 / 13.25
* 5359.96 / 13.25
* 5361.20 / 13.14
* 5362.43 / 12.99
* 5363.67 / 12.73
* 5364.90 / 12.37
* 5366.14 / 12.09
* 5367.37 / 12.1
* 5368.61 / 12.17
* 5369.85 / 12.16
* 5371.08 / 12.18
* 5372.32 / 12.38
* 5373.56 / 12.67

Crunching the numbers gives 2.7 angstrom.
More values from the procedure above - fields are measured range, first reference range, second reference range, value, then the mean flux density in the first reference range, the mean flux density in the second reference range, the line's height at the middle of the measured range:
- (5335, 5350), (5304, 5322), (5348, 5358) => 0.87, 12.7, 12.7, 12.7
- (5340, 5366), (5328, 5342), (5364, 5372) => -1.27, 11.7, 12.2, 12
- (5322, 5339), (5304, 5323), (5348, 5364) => 1.51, 12.7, 12.9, 12.8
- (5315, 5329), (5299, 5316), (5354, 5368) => 0.66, 12.7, 12.8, 12.8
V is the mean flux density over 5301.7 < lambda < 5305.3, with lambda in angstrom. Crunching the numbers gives 12.9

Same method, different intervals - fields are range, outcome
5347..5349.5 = 12.1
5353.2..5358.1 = 13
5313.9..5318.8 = 12.8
